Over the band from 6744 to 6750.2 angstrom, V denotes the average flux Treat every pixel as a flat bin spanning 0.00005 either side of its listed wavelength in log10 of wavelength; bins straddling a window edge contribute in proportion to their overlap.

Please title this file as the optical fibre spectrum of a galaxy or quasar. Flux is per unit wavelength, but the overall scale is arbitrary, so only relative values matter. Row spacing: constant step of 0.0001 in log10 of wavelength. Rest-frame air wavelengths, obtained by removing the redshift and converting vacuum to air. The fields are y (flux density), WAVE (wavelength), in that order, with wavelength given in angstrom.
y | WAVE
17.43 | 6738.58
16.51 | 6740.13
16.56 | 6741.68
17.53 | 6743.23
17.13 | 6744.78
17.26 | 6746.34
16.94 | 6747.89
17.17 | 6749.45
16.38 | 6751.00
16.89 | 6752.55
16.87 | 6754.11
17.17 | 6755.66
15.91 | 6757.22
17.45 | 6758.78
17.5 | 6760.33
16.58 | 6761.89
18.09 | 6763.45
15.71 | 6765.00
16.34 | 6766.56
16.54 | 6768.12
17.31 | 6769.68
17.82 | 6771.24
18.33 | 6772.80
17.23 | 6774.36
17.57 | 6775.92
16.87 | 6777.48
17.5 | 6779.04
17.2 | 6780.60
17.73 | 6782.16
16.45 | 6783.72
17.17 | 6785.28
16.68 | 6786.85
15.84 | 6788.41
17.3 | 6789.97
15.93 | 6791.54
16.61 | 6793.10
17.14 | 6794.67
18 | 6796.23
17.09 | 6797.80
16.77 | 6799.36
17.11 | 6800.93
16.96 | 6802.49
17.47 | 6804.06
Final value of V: 17.1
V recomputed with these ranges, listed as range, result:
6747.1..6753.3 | 16.9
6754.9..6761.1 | 17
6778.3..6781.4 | 17.4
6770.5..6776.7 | 17.7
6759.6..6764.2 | 17.4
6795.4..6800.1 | 17.3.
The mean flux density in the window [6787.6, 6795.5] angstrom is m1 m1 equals 16.6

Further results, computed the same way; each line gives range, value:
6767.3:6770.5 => 16.9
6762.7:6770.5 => 16.8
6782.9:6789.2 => 16.6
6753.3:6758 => 16.6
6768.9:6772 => 17.6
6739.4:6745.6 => 16.9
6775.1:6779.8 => 17.3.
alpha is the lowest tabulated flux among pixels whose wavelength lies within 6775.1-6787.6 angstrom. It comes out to 16.45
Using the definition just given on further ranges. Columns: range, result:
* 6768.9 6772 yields 17.31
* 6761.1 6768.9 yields 15.71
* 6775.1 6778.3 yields 16.87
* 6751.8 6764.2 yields 15.91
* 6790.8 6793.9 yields 15.93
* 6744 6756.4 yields 16.38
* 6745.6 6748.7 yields 16.94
